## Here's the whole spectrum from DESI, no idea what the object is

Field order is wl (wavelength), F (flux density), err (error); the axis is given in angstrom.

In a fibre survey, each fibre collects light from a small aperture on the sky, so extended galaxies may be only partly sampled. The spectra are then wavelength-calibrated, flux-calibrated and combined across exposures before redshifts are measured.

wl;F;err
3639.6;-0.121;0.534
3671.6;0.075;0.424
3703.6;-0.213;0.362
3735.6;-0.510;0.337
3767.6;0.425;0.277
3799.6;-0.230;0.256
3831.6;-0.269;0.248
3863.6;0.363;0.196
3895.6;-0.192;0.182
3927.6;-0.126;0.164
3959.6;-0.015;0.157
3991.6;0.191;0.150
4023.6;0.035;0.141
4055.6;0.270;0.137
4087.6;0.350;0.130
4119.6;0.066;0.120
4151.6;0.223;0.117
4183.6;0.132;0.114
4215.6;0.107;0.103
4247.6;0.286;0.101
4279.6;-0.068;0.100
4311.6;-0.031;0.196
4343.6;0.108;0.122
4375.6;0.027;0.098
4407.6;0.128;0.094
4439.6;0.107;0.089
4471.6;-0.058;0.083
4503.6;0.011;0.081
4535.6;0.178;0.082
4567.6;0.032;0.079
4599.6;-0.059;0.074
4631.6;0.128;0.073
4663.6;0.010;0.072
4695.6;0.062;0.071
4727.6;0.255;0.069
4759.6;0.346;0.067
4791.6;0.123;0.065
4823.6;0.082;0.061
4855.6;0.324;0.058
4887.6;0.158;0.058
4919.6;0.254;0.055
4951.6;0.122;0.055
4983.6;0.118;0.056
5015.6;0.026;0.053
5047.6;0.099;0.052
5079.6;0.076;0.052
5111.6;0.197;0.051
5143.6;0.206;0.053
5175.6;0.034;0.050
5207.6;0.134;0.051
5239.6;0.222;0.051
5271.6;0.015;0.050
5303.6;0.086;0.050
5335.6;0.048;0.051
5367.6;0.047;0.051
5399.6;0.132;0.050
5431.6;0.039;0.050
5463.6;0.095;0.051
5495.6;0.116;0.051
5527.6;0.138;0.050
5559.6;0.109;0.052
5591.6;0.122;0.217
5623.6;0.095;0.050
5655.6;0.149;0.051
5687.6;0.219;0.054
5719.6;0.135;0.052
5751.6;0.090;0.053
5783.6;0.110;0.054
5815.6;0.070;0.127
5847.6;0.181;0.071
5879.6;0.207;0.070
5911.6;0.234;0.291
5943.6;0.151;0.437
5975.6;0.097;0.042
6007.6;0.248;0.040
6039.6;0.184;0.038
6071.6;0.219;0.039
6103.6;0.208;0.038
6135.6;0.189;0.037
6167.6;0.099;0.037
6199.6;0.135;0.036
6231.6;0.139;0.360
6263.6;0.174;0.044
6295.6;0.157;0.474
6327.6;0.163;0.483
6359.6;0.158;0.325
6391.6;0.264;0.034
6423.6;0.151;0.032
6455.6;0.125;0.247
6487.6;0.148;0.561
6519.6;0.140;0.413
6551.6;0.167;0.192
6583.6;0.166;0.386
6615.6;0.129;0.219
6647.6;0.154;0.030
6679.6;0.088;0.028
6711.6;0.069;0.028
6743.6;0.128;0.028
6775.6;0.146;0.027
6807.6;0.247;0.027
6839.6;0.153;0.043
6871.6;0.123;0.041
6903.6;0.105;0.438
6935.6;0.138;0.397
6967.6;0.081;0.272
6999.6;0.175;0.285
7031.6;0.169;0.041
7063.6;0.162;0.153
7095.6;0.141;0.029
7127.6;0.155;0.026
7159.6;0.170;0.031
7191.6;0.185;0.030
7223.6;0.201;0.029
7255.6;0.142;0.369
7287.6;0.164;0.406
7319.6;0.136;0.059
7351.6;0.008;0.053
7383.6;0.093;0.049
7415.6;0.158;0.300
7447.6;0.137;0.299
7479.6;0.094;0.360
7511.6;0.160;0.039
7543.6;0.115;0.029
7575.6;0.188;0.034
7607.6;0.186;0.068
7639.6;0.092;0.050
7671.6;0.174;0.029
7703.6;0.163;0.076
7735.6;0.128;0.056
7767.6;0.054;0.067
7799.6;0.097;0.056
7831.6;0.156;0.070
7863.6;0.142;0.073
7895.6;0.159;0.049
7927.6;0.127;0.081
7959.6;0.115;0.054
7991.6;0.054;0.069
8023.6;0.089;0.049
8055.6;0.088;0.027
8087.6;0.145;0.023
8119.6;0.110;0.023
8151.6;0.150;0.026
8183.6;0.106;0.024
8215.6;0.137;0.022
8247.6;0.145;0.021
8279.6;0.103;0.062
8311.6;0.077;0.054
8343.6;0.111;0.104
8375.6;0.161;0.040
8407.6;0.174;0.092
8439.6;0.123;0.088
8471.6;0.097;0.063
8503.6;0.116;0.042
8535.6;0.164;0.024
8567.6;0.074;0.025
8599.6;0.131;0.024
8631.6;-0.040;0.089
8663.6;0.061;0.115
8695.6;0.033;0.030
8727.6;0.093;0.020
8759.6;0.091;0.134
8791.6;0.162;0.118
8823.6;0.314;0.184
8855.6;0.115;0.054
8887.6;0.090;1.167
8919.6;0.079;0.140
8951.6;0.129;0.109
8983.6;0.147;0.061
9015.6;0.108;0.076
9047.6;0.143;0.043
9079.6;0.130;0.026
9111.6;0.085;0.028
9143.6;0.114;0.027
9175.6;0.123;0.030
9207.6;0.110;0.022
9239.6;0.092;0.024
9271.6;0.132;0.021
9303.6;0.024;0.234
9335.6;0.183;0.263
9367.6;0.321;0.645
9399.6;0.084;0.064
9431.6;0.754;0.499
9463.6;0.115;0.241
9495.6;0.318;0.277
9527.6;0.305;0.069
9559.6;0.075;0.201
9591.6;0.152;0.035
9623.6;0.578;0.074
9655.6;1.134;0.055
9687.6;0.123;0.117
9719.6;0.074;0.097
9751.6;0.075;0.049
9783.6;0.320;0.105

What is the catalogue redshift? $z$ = 1.59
